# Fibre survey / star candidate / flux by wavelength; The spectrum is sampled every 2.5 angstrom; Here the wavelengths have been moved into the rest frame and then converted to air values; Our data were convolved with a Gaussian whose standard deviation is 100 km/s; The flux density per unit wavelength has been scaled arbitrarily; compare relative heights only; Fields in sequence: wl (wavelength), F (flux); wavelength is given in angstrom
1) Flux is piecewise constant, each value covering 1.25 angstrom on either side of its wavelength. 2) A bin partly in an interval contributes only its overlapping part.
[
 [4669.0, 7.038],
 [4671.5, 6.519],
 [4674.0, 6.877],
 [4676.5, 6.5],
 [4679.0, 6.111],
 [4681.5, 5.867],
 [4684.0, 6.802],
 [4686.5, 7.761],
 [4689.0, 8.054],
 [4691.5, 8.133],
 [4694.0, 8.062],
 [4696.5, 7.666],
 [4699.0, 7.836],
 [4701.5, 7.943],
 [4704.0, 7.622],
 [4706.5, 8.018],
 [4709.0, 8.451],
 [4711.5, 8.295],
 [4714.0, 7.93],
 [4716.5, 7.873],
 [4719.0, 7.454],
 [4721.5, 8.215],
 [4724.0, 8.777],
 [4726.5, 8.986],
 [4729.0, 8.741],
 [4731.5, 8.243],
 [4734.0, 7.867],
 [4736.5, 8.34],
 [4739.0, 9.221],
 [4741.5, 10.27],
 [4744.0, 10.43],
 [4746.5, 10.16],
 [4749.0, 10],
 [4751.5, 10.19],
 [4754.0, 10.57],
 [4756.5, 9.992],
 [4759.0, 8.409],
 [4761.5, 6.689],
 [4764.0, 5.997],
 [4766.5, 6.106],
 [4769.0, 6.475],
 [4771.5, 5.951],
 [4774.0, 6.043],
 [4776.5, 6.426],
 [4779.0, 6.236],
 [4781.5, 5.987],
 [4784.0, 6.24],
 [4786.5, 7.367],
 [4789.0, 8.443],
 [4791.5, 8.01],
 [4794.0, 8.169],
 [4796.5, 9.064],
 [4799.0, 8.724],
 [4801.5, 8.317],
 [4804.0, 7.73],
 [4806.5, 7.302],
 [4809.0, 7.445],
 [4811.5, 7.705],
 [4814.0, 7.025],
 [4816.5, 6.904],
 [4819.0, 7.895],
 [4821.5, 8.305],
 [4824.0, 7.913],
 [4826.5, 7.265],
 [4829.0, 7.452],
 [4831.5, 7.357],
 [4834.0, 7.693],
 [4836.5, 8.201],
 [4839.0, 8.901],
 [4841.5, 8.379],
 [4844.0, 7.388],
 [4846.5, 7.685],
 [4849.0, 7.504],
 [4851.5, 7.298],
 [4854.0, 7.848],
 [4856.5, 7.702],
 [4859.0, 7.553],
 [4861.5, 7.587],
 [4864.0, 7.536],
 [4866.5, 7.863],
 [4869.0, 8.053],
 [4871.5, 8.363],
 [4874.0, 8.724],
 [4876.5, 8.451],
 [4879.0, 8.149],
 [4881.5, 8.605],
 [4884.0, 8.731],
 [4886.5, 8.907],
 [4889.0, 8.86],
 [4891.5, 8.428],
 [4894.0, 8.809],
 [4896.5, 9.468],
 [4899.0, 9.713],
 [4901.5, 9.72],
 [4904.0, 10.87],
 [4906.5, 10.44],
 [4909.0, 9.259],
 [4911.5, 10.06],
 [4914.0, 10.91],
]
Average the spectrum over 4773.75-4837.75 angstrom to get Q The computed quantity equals 7.53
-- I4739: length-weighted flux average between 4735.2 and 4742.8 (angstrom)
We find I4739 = 9.28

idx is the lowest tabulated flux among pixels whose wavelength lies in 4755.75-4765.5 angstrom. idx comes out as 5.997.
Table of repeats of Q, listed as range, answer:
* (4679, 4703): 7.49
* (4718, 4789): 8.06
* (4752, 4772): 7.68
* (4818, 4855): 7.8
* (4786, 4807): 8.18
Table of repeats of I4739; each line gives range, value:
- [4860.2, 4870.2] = 7.76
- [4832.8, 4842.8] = 8.29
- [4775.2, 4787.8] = 6.46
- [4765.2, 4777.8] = 6.2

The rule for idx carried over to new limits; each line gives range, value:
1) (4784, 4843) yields 6.24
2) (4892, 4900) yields 8.809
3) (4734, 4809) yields 5.951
